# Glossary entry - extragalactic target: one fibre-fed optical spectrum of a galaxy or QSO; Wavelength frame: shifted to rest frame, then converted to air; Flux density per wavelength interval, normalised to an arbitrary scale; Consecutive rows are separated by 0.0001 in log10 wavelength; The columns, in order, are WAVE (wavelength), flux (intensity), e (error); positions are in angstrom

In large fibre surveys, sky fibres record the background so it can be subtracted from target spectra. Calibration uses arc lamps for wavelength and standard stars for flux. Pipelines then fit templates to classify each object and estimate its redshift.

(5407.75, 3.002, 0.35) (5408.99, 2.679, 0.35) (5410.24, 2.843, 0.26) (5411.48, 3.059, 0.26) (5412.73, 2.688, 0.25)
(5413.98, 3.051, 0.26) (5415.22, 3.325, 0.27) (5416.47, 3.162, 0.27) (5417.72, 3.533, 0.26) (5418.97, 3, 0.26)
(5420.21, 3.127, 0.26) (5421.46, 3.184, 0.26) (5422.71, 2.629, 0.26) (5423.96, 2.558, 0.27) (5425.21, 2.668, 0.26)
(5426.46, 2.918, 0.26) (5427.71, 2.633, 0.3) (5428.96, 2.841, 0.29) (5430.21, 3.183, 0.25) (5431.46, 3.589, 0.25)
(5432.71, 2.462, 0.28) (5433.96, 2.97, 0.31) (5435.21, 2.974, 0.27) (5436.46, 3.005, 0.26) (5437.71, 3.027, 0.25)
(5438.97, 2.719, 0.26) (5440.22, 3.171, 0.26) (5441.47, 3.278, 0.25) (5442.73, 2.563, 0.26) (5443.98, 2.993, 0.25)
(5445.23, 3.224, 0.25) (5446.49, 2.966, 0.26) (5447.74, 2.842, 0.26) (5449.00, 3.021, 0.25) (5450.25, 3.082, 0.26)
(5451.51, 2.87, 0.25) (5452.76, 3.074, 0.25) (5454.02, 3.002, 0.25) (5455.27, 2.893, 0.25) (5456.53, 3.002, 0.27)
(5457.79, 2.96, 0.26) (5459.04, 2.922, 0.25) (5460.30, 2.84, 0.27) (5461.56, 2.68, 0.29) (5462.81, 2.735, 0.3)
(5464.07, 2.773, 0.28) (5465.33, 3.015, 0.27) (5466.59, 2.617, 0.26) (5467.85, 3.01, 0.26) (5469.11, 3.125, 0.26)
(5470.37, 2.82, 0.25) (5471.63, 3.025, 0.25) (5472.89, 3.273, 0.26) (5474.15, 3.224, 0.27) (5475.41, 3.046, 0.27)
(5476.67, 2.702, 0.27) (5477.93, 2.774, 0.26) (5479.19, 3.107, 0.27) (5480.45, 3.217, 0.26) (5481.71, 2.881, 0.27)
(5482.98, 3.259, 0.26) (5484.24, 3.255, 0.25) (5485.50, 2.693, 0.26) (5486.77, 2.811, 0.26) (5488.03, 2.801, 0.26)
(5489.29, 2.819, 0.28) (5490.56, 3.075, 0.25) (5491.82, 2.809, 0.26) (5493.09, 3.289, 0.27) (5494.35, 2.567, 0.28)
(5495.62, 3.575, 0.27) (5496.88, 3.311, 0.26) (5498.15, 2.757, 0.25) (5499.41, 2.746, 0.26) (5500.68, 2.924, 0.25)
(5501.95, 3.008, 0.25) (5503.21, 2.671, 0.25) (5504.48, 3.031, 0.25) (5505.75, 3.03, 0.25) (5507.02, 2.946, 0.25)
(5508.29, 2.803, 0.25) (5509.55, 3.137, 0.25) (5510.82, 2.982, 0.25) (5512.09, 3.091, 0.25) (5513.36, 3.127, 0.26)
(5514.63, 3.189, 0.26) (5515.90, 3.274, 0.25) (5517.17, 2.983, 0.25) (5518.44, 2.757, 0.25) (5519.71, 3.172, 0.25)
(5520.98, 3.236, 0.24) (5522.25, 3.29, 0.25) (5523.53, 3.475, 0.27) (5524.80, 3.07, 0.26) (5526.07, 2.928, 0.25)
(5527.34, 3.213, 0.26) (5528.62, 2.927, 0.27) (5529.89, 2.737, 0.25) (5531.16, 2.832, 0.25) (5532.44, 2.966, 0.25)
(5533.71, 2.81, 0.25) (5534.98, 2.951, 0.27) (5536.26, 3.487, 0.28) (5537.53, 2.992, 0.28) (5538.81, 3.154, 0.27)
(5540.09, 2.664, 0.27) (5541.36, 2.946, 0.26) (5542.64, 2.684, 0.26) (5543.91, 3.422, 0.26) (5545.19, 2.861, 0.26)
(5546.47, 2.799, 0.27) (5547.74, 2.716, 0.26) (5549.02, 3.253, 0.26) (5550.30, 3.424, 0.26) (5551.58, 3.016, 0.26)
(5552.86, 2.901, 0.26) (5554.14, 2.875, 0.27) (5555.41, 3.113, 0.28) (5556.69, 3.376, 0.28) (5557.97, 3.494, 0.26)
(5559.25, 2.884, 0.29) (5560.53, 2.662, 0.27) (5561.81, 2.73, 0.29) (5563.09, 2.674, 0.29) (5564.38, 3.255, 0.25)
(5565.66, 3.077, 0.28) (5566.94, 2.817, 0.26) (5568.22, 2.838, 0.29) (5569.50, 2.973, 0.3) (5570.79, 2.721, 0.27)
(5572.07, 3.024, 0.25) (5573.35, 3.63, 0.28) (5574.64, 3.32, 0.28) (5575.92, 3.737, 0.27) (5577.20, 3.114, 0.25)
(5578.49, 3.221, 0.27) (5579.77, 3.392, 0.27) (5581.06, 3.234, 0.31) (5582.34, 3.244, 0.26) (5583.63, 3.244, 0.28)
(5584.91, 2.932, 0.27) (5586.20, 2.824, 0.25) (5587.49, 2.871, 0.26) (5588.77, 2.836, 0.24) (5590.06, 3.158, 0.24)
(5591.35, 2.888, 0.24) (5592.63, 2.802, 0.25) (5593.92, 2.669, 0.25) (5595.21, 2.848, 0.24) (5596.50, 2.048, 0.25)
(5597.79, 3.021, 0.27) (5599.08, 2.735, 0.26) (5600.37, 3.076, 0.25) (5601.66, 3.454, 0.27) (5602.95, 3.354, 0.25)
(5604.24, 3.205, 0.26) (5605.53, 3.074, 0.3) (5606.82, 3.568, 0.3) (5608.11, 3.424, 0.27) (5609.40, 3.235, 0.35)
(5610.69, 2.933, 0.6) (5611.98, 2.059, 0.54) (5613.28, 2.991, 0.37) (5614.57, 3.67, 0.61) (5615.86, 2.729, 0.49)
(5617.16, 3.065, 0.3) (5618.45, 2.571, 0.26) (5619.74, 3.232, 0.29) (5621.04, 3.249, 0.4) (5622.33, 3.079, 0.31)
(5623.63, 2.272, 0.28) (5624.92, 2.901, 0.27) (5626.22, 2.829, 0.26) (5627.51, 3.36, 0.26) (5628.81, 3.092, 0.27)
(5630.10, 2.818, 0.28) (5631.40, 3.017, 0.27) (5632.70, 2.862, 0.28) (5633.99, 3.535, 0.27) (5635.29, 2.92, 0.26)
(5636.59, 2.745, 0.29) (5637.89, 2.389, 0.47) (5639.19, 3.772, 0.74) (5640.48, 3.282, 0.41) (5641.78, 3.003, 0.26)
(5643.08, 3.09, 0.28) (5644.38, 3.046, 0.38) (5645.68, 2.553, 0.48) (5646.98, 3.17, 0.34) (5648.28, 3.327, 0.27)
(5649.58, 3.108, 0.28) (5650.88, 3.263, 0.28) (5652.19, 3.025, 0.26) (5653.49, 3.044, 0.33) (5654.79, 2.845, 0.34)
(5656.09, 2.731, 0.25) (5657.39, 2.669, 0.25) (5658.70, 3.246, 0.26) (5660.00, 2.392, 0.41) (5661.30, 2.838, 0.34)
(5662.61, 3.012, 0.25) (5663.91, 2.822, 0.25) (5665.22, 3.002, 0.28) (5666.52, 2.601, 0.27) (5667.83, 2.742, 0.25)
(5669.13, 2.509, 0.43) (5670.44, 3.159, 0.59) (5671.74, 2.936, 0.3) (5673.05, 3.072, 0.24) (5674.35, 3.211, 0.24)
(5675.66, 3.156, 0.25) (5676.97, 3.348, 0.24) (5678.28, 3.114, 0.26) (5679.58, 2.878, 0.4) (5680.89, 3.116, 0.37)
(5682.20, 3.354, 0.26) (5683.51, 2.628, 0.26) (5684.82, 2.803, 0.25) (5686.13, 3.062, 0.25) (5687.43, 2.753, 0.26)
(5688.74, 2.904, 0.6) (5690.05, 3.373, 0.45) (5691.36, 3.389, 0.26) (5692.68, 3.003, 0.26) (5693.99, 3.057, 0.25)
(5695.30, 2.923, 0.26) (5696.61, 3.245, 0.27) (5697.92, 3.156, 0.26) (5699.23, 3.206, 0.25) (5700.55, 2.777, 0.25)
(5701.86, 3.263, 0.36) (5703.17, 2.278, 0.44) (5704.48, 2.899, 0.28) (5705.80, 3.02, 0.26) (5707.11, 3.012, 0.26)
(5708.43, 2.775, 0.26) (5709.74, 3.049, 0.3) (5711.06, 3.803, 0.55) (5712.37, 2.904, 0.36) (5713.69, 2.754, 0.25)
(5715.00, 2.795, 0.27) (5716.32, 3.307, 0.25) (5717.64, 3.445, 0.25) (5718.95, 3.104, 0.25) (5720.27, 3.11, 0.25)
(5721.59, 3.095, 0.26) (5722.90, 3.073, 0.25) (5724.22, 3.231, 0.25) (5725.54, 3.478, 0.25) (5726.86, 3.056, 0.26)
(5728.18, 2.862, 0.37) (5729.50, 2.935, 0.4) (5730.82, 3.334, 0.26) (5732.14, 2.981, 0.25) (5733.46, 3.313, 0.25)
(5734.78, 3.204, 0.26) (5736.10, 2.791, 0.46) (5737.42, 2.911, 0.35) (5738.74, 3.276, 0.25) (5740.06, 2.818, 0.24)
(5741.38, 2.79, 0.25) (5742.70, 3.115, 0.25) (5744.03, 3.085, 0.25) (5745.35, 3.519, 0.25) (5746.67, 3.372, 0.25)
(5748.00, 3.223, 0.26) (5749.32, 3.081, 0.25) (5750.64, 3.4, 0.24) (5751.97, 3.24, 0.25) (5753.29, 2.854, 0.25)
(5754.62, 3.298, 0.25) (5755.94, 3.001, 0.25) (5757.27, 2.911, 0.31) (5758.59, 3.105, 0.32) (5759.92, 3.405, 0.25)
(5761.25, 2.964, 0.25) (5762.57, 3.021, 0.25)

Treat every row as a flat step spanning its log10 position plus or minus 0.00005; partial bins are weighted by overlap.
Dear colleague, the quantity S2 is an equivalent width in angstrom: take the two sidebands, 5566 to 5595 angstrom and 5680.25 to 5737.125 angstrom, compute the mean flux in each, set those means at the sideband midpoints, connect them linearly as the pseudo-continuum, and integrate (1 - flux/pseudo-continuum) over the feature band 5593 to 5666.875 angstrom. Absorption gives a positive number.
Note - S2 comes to 2.0 angstrom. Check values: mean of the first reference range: 3.06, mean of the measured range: 2.98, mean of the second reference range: 3.06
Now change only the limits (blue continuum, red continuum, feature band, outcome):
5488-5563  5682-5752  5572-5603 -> -0.3 angstrom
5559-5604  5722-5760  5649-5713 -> 1.9 angstrom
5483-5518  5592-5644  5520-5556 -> -0.4 angstrom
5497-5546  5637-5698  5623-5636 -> 0.2 angstrom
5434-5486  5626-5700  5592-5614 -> 0.2 angstrom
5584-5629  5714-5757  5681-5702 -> 0.1 angstrom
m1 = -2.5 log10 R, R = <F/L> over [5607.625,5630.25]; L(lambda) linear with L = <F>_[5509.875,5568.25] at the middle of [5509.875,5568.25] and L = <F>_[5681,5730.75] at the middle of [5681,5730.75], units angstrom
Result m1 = 0.02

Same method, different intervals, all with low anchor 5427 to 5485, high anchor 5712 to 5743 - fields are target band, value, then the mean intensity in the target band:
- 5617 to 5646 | 0.02 mag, 2.99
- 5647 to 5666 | 0.03 mag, 2.96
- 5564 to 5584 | -0.06 mag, 3.18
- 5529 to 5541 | 0.02 mag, 2.96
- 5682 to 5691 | 0.03 mag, 2.98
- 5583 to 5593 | 0.03 mag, 2.95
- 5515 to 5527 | -0.05 mag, 3.14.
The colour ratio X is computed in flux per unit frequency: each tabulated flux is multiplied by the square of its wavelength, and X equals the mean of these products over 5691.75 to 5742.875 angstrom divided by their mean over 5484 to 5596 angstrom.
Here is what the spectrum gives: 1.1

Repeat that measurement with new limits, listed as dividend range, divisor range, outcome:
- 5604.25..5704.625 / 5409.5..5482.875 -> 1.09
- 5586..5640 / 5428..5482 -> 1.07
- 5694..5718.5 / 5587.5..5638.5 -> 1.06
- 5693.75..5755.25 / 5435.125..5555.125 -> 1.12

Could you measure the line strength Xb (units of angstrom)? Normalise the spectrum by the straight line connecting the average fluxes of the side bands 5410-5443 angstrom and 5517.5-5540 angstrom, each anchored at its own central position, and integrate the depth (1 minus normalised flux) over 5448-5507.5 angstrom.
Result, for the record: 1.0 angstrom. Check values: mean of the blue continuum 2.97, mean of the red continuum 3.05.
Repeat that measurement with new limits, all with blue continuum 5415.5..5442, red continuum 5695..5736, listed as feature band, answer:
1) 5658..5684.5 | 0.9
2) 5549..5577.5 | -0.5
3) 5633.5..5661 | 0.5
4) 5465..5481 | 0.0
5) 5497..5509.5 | 0.4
